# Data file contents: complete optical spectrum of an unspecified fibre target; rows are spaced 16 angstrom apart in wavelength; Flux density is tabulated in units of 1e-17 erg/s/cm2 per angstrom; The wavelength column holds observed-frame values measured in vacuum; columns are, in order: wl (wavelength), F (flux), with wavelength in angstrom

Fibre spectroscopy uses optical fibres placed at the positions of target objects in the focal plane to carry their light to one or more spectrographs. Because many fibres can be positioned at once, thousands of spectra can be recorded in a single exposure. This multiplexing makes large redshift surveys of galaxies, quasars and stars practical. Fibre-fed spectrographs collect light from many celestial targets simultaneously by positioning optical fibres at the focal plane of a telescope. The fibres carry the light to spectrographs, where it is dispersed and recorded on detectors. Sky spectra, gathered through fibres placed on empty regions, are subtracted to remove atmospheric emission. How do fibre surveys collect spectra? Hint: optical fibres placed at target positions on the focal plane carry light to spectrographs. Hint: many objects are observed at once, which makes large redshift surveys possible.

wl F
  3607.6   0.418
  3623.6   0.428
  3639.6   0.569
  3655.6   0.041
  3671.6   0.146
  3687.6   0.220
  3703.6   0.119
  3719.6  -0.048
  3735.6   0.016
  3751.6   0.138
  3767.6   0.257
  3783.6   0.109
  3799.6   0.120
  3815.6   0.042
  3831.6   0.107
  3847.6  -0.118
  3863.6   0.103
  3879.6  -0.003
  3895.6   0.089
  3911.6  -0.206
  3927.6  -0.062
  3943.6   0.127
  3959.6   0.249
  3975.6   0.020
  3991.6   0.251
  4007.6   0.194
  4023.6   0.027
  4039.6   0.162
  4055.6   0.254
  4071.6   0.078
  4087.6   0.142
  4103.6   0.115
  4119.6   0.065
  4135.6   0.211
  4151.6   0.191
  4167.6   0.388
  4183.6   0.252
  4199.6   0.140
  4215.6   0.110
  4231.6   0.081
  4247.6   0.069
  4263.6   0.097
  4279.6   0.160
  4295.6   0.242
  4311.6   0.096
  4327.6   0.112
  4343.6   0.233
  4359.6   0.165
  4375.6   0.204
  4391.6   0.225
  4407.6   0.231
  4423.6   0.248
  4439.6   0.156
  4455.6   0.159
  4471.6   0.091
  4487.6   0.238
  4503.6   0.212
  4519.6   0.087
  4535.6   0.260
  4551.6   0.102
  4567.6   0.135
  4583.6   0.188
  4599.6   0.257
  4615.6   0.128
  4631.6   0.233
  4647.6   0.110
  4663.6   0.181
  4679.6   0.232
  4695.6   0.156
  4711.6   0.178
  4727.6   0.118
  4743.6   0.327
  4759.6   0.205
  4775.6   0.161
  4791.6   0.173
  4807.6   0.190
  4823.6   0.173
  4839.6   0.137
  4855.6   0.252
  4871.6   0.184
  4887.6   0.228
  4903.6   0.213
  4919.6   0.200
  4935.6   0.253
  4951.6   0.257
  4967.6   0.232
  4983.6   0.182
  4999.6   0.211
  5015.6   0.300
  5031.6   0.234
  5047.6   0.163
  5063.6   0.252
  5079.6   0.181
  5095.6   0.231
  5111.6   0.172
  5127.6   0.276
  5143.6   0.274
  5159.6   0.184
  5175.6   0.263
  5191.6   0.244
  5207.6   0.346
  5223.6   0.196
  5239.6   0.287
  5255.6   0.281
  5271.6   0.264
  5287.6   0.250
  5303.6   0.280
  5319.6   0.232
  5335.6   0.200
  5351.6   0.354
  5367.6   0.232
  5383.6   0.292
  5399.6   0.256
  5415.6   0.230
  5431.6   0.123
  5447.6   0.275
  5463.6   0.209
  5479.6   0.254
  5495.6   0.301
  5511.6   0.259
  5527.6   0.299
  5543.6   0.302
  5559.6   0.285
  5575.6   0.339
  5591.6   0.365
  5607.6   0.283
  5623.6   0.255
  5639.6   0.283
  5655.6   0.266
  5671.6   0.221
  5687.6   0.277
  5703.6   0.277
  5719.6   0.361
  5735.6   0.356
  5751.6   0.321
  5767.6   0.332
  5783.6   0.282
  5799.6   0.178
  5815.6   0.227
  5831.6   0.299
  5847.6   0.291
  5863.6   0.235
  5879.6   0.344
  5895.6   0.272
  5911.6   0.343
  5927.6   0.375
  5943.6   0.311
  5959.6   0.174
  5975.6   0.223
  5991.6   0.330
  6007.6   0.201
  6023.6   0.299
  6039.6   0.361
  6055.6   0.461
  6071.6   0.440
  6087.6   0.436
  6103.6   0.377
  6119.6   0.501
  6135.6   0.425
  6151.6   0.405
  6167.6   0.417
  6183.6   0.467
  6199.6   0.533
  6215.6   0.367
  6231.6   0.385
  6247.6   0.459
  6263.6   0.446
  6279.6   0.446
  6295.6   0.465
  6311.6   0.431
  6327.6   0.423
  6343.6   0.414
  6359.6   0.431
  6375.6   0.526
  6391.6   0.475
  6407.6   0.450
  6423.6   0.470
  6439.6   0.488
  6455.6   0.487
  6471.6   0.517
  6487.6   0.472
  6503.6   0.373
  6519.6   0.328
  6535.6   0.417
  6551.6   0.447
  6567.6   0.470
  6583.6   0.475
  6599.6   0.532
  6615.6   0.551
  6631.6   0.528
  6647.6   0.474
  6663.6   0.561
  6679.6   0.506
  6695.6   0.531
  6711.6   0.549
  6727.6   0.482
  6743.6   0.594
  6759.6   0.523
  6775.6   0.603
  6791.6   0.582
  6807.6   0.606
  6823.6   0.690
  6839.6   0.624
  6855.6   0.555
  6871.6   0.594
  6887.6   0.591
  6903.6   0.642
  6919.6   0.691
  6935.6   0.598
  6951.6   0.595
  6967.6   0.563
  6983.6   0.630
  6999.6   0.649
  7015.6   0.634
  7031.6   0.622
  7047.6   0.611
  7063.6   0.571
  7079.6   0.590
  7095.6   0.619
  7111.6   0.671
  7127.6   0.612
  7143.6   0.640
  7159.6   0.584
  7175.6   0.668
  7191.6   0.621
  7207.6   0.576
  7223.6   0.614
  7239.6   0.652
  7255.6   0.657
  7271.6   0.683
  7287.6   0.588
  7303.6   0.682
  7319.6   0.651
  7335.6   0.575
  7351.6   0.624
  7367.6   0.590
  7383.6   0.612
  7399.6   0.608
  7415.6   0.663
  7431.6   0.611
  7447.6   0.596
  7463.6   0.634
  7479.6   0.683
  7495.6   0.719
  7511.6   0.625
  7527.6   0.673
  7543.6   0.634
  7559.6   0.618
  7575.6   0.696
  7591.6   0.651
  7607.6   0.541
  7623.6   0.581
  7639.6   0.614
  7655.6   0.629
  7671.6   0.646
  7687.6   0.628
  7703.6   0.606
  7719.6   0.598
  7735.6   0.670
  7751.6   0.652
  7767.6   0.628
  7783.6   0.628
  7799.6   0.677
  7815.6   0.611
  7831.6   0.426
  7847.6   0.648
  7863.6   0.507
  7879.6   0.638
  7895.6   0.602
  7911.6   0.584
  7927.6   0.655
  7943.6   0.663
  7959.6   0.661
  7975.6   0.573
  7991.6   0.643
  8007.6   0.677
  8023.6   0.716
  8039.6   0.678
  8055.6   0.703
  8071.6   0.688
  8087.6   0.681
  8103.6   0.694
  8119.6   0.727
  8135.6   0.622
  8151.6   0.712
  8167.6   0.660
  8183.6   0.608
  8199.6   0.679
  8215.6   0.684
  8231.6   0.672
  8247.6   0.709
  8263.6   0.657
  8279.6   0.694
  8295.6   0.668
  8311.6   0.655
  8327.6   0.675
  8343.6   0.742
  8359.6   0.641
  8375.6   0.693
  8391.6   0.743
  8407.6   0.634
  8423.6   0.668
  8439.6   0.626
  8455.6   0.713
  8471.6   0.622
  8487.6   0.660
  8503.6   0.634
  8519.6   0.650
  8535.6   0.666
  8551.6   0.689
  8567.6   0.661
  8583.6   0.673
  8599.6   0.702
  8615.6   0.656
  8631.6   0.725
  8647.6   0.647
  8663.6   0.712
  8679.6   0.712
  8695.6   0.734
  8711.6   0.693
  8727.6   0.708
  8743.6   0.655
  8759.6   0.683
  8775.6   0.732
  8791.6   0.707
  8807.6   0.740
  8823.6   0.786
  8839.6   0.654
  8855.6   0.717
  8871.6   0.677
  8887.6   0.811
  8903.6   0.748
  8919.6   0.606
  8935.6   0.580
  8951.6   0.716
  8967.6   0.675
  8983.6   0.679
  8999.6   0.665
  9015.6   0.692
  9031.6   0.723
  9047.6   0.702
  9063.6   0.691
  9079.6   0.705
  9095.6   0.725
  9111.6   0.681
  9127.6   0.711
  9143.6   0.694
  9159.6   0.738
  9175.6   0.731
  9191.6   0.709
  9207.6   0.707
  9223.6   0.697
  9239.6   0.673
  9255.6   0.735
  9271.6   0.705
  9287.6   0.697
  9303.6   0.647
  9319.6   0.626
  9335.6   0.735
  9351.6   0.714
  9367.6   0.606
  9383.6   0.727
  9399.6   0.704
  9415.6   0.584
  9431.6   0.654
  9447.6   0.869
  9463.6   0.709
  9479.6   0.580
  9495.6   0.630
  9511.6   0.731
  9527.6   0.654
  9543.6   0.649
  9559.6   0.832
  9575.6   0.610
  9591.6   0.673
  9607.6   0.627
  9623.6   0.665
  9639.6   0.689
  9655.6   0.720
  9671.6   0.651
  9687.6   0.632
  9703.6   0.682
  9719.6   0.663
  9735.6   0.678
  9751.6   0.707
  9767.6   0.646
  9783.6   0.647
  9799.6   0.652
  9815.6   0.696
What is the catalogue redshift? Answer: 0.51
